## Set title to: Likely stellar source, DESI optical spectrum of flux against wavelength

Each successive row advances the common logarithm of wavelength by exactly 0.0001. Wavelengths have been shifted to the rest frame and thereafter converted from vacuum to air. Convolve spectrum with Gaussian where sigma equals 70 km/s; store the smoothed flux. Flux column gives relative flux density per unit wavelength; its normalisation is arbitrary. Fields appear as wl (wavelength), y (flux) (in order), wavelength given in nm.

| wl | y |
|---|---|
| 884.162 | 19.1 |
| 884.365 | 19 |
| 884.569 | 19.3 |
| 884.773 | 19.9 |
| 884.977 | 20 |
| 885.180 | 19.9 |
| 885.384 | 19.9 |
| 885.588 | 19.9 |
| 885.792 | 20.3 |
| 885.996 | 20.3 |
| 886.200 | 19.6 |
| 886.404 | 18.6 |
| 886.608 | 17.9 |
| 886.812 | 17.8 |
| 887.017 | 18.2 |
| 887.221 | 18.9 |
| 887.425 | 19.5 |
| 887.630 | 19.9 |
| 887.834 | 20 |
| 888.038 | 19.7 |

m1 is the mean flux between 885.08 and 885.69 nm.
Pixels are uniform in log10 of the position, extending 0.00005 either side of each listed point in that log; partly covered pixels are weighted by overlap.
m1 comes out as 19.9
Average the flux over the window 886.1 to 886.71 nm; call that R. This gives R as 18.7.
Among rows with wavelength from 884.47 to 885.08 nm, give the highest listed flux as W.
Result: 20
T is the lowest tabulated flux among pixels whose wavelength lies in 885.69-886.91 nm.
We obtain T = 17.8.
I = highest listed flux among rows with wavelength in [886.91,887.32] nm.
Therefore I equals 18.9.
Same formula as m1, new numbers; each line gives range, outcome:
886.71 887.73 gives 18.8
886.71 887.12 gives 18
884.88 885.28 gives 20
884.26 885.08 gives 19.6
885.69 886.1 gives 20.3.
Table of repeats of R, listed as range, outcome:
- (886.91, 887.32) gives 18.5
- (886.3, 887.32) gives 18.3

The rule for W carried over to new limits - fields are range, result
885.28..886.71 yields 20.3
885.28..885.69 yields 19.9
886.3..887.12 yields 18.6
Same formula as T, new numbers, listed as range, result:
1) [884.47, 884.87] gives 19.3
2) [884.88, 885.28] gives 19.9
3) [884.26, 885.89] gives 19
